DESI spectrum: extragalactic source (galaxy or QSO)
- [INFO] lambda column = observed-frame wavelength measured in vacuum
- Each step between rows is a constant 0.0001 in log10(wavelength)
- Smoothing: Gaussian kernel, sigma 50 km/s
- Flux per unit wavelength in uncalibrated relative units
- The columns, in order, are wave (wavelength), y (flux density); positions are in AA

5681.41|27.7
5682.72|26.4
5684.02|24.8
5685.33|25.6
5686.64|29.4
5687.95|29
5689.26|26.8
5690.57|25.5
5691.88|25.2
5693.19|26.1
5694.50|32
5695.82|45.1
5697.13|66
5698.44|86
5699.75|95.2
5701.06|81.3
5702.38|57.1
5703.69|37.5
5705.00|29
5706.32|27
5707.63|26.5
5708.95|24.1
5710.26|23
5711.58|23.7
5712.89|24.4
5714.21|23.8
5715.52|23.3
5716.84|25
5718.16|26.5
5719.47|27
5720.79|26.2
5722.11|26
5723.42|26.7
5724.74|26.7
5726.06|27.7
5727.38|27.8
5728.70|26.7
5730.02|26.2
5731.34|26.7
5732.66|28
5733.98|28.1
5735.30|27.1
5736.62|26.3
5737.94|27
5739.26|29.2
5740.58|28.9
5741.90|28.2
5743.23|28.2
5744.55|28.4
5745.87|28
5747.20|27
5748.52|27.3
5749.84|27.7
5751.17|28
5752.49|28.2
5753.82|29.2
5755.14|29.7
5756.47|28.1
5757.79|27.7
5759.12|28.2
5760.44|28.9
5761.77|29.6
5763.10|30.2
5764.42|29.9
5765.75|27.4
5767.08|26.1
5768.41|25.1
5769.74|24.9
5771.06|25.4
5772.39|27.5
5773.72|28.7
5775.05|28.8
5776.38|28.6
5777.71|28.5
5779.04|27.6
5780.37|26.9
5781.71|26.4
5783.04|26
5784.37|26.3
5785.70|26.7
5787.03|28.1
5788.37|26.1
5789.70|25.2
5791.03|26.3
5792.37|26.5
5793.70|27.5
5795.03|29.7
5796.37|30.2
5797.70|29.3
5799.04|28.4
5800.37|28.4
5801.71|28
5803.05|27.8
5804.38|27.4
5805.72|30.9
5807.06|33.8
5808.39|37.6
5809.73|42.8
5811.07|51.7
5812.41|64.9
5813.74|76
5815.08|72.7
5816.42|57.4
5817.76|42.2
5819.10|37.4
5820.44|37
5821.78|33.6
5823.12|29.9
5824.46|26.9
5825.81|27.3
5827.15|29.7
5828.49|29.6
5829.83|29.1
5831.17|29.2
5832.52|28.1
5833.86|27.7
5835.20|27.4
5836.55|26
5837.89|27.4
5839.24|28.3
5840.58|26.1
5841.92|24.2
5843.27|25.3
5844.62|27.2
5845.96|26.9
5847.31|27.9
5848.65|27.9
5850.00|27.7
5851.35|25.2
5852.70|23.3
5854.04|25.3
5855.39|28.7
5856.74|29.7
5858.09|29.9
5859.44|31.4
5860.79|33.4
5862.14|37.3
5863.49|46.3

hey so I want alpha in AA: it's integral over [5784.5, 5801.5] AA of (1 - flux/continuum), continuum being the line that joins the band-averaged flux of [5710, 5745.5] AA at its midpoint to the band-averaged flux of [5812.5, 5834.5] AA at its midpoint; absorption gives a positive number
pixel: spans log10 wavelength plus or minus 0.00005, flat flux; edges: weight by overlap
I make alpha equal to 3.6 AA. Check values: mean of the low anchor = 26.6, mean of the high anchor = 39.1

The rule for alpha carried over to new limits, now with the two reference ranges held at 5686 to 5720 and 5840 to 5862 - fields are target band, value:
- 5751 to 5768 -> 2.6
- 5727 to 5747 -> 4.2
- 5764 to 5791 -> 4.5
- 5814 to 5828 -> -5.0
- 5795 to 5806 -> 0.8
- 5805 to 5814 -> -4.9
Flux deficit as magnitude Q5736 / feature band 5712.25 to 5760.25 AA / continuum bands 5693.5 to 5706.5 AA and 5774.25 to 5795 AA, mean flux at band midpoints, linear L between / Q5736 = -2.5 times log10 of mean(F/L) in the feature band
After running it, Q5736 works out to 0.49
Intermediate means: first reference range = 55.9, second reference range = 27.1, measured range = 27.2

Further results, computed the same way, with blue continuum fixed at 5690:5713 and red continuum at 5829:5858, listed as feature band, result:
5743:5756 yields 0.303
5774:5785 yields 0.234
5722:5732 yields 0.423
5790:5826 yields -0.215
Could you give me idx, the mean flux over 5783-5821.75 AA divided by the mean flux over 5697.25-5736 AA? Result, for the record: 1.06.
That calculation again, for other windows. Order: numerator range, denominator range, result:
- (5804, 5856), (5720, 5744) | 1.25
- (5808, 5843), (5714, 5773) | 1.36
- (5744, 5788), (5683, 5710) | 0.68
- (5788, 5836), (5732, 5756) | 1.25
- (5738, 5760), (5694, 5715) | 0.64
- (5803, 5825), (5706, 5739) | 1.67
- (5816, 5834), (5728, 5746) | 1.20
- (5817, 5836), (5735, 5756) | 1.11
